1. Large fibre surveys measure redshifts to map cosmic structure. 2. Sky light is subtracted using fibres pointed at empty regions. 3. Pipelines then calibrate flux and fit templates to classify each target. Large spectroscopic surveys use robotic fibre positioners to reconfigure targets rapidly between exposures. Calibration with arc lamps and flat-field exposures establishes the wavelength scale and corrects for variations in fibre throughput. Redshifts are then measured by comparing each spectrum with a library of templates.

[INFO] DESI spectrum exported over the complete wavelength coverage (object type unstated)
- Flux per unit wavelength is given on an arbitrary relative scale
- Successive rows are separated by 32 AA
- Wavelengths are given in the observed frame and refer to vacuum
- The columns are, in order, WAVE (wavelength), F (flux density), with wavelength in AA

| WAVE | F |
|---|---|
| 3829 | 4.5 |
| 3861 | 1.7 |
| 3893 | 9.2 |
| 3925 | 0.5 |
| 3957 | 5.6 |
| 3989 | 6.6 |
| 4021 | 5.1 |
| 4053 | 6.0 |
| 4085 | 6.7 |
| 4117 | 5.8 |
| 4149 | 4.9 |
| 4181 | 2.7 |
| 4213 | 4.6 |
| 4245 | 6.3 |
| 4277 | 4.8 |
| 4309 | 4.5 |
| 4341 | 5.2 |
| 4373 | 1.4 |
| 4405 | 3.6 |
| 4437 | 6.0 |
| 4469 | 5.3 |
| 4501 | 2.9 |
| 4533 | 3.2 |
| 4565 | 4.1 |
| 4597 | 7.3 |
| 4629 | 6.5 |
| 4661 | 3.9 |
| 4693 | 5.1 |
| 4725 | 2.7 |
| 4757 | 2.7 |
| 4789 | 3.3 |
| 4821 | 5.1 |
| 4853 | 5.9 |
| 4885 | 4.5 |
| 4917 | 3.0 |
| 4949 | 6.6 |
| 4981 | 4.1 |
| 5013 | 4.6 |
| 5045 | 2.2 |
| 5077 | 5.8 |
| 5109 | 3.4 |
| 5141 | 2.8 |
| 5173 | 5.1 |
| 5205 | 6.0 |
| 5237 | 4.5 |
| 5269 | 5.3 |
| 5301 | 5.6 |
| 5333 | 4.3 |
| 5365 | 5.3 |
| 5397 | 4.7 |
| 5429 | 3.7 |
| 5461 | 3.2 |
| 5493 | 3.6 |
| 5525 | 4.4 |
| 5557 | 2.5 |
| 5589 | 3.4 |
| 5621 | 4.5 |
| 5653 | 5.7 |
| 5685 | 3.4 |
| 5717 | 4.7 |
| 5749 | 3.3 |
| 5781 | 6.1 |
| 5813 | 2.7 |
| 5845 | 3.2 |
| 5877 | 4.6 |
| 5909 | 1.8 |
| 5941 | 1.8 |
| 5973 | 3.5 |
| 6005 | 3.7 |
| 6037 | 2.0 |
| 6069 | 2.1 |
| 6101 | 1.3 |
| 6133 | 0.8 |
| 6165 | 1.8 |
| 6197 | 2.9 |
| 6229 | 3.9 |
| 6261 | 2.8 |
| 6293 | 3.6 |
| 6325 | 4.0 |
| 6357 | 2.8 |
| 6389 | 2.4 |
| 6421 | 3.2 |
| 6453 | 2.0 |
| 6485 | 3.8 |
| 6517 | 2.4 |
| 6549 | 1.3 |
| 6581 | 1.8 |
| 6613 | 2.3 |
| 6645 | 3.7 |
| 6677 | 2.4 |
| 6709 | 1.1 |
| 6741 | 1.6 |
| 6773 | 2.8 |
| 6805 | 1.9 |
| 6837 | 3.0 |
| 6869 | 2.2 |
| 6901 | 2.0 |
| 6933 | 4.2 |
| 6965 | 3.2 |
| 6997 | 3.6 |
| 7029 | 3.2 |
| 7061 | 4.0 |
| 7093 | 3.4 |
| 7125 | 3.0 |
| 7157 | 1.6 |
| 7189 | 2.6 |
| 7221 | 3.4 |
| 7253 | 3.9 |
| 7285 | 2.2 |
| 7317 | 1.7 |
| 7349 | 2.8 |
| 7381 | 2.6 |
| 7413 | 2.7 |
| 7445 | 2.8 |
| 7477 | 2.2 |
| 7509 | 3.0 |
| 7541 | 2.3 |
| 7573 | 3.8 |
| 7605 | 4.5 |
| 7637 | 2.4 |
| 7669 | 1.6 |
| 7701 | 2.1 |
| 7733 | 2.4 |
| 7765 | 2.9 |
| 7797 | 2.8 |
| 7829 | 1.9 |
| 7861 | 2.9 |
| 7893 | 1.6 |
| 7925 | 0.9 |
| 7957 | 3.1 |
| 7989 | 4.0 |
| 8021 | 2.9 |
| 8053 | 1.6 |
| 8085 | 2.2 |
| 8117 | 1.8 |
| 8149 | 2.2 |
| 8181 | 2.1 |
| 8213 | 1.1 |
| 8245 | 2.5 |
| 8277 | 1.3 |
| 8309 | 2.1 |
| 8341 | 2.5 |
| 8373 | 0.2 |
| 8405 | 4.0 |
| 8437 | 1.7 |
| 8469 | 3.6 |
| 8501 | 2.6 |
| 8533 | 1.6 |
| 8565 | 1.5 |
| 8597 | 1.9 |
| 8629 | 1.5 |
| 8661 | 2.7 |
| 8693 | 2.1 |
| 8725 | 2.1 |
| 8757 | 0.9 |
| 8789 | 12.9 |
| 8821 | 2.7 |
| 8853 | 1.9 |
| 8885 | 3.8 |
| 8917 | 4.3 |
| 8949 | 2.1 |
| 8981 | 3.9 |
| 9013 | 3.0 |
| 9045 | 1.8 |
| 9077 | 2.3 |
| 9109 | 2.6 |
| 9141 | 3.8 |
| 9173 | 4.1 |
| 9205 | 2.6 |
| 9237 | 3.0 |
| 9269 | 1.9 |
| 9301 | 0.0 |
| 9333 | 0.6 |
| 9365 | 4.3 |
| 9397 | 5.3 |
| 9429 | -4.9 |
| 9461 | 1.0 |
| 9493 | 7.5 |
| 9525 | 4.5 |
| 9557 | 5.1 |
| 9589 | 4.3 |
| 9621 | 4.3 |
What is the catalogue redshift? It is 1.36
